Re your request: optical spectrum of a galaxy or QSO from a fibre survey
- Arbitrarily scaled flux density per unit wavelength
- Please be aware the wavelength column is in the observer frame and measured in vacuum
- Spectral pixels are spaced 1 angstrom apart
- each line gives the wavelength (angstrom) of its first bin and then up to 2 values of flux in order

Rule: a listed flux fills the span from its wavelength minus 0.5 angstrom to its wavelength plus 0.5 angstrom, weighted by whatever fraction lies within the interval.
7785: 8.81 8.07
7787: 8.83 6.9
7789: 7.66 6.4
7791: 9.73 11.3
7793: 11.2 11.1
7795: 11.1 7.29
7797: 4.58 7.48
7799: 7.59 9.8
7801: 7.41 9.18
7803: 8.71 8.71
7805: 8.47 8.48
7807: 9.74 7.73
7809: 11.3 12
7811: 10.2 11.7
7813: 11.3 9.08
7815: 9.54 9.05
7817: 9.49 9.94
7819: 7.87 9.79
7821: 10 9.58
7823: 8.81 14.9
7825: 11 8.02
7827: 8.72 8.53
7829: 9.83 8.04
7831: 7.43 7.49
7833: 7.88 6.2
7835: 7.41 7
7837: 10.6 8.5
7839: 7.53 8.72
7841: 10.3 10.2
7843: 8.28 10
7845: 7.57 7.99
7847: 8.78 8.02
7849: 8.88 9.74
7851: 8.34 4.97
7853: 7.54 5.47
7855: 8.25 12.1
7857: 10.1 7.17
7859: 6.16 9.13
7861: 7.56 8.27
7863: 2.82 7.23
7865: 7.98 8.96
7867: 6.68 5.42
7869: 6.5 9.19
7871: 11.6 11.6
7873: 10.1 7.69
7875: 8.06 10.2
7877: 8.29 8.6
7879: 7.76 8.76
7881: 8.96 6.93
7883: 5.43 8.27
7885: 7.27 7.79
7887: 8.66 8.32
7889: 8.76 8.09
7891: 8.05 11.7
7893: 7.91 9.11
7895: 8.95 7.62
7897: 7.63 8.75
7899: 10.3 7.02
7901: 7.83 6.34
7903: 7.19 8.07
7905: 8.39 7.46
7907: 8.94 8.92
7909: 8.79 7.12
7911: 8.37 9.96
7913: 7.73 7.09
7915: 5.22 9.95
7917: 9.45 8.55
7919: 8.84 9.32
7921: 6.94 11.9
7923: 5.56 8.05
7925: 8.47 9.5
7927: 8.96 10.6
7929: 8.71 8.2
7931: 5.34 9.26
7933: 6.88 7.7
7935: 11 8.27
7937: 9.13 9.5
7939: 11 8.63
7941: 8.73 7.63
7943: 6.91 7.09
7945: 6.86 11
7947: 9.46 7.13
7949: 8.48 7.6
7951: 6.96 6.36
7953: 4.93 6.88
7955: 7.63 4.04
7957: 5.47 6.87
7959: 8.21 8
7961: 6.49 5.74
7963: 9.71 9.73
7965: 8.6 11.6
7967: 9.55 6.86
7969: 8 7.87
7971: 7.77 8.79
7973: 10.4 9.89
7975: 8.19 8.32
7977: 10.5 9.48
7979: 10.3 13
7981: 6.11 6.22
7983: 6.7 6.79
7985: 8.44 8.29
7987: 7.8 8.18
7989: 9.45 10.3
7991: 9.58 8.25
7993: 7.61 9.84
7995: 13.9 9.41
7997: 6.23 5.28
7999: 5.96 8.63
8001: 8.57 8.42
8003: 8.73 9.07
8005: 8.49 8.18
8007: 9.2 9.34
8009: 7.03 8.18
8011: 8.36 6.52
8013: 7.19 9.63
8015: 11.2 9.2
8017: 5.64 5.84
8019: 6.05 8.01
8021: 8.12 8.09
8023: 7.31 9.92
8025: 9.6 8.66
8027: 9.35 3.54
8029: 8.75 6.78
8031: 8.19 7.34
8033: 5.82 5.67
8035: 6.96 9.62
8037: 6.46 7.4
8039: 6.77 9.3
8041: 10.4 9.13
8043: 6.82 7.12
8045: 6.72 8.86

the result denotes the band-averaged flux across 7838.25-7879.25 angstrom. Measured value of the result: 8.29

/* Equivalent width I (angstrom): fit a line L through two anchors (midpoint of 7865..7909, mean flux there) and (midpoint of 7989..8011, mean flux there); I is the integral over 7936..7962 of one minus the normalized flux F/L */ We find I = 2.6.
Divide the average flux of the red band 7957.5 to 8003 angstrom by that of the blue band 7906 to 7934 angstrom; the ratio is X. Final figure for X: 1.02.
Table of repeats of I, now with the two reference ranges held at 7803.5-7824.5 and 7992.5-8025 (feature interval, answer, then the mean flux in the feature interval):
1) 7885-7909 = 2.25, 8.33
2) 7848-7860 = 1.81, 8.11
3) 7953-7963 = 2.31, 6.67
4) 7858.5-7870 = 2.91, 7.07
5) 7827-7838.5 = 1.92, 8.11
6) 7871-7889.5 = 1.65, 8.5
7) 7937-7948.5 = 0.31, 8.57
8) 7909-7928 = 1.16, 8.46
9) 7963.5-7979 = -0.94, 9.08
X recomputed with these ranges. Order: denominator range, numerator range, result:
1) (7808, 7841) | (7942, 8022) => 0.88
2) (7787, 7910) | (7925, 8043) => 0.95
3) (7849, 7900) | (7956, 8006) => 1.03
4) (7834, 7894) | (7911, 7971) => 0.98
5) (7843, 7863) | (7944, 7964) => 0.90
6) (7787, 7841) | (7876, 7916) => 0.90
